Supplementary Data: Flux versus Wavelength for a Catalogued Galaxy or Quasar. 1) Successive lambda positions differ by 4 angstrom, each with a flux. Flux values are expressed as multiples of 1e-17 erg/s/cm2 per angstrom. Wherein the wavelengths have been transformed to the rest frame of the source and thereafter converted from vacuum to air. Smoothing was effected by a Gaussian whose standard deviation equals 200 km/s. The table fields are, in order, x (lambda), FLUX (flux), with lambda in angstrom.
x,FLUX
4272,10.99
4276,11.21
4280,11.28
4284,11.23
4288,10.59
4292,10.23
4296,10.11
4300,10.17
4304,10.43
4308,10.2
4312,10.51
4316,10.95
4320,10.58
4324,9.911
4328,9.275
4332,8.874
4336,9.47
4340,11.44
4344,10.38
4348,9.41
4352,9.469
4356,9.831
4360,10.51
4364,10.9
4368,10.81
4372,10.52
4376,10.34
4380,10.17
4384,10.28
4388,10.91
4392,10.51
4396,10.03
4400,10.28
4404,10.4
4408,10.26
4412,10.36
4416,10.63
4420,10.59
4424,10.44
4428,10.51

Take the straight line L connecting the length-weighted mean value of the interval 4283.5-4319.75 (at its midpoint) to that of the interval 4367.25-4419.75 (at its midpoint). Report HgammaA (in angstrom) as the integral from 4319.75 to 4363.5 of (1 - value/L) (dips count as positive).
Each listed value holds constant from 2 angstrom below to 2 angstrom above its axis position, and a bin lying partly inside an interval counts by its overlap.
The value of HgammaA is 2.2 angstrom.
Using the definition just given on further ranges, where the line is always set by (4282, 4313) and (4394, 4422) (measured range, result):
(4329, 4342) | 0.7 angstrom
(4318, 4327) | 0.2 angstrom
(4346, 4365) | 0.8 angstrom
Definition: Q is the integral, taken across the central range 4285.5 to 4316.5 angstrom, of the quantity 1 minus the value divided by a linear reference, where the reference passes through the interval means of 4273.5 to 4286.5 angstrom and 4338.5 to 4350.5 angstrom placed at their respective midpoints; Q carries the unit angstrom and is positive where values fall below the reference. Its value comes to 1.5 angstrom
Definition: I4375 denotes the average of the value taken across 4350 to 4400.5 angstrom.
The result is 10.4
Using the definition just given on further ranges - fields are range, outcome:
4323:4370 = 10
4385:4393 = 10.7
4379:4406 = 10.4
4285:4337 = 10.1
